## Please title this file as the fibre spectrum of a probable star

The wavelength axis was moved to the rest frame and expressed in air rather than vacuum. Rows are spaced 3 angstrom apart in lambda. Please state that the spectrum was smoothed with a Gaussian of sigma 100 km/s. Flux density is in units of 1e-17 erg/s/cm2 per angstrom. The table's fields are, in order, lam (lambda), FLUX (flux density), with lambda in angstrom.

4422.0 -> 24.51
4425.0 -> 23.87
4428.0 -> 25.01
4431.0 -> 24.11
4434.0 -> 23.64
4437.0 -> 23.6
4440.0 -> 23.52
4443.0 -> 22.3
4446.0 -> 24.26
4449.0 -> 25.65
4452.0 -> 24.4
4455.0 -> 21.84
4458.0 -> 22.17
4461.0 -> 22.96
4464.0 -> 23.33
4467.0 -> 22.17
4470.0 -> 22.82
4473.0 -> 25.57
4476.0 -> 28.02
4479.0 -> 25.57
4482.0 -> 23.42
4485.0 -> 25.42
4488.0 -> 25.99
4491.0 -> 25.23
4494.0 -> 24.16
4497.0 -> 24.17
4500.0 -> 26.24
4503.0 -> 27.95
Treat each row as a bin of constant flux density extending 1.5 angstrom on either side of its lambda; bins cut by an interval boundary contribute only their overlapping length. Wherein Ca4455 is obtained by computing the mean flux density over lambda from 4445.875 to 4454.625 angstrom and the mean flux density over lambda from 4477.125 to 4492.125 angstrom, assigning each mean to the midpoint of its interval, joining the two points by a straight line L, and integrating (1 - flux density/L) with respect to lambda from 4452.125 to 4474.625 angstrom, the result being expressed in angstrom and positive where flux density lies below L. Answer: 1.5 angstrom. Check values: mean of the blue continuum 24.5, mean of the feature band 23.1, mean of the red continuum 25.2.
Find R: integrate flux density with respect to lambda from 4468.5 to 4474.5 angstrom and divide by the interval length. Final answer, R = 24.2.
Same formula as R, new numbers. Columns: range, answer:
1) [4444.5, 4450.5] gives 25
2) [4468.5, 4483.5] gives 25.1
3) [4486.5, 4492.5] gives 25.6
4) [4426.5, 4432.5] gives 24.6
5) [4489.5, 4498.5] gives 24.5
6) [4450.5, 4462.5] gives 22.8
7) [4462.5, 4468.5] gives 22.8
